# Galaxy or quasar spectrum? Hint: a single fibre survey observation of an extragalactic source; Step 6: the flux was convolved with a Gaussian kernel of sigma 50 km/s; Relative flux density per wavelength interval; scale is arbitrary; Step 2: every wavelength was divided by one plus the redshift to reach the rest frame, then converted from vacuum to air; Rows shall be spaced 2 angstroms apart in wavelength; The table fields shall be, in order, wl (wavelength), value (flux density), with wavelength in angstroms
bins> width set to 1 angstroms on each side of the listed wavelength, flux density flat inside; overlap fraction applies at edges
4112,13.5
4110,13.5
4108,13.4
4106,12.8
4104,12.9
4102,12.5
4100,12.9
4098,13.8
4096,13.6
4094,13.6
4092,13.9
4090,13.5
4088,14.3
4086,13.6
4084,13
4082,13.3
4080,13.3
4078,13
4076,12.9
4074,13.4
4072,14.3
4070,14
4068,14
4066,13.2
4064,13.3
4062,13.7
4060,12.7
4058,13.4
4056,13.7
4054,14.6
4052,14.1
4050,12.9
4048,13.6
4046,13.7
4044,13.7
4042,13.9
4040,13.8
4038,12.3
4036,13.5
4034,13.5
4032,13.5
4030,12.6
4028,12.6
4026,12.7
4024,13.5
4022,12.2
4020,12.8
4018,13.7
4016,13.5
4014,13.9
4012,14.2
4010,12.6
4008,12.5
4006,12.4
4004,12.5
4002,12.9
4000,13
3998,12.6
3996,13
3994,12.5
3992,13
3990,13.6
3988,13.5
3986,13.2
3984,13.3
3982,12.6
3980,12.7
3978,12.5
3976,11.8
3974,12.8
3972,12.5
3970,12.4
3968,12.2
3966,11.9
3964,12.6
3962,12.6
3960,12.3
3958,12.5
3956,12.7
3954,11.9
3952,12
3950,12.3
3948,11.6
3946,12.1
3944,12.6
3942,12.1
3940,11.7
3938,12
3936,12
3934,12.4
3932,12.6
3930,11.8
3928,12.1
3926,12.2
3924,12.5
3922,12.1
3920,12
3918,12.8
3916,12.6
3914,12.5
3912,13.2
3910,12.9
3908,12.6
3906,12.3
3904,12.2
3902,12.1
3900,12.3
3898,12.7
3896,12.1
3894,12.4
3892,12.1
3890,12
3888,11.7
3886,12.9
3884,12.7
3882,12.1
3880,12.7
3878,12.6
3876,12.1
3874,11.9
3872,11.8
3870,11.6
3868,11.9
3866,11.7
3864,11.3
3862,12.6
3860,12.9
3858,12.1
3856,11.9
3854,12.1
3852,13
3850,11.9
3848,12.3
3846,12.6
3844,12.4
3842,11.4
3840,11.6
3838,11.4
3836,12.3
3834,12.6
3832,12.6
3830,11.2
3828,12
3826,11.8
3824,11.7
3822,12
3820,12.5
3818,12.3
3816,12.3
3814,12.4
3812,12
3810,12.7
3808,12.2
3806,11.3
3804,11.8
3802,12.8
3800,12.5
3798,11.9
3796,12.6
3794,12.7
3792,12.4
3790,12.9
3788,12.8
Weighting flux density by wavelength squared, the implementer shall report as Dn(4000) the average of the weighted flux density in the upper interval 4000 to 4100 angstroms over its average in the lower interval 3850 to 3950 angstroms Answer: 1.2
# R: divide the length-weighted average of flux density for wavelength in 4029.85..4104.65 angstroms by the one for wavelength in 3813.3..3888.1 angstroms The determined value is 1.1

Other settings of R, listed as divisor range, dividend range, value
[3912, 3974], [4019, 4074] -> 1.09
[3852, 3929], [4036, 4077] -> 1.10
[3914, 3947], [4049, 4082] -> 1.11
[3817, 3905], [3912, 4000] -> 1.03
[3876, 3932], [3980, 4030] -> 1.05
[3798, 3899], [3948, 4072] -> 1.07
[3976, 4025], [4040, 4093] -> 1.05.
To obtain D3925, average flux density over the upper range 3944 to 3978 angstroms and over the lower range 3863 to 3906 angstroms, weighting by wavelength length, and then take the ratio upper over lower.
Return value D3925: 1.0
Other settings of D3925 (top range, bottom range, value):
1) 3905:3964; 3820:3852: 1.02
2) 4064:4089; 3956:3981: 1.09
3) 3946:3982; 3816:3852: 1.02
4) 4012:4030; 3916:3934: 1.07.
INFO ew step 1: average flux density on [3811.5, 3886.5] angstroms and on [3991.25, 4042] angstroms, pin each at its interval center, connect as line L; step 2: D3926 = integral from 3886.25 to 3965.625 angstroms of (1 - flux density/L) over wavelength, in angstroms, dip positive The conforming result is 1.6 angstroms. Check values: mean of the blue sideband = 12.1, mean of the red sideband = 13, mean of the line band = 12.3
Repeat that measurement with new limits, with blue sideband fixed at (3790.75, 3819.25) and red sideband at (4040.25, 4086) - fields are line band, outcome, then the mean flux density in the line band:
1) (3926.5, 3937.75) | 0.6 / 12.2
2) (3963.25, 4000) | 1.2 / 12.7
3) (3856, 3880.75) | 1.0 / 12.1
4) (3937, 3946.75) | 0.6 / 12.1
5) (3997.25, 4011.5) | 0.6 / 12.7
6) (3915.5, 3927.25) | 0.5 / 12.4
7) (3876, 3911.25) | 0.9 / 12.4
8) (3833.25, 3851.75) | 0.6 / 12.1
